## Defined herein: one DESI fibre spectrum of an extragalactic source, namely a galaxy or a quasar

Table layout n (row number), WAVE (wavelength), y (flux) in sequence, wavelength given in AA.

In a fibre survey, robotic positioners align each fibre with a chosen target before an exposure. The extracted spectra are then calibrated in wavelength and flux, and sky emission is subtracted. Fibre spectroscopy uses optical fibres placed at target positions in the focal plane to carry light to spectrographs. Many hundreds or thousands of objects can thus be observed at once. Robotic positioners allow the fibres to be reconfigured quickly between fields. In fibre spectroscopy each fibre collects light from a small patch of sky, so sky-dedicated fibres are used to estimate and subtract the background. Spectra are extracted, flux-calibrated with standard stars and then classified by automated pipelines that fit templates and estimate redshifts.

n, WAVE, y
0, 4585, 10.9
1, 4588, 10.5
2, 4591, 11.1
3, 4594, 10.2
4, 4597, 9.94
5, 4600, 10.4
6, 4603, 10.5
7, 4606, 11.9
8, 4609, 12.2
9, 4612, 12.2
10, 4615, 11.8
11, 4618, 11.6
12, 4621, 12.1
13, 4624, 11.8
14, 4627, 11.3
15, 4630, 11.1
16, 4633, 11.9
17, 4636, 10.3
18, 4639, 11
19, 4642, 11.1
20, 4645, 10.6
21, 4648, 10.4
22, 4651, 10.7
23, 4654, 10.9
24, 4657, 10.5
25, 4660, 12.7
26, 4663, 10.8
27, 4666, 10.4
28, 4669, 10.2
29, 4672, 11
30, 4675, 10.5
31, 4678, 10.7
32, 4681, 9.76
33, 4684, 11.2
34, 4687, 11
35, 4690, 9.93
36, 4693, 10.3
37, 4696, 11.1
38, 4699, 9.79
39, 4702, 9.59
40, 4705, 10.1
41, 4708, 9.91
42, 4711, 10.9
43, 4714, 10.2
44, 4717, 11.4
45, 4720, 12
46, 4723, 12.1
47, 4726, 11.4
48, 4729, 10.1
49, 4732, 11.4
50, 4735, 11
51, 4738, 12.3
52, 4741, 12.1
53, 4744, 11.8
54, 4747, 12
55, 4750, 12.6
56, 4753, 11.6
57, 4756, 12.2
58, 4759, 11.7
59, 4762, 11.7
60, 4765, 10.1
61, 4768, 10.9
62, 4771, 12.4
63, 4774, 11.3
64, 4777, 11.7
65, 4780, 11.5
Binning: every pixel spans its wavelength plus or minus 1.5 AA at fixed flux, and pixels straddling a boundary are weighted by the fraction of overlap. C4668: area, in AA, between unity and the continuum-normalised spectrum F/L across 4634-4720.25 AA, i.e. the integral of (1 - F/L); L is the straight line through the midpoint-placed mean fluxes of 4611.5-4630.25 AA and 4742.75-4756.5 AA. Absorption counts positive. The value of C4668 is 8.80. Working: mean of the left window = 11.7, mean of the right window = 12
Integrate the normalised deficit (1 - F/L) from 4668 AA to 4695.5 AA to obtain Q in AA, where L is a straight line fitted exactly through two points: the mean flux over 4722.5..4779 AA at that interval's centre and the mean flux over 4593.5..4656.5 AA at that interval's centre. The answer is 2.0 AA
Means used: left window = 11.1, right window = 11.6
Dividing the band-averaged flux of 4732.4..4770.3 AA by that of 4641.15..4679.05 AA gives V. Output 1.1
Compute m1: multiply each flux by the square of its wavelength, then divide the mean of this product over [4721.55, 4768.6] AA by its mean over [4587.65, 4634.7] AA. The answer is 1.1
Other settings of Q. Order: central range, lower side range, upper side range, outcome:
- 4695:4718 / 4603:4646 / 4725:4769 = 2.35 AA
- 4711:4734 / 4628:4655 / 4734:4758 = 1.02 AA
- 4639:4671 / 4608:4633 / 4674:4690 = 0.72 AA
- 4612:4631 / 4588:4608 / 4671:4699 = -1.81 AA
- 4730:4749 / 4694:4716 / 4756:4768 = -1.53 AA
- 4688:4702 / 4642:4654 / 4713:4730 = 1.04 AA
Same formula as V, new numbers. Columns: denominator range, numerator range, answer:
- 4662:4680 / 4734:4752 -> 1.13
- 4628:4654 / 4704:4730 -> 1.00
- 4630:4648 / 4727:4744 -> 1.04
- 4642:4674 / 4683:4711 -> 0.95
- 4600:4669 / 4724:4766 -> 1.03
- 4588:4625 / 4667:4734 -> 0.95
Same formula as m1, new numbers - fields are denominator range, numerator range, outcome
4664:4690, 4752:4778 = 1.13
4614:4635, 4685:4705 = 0.91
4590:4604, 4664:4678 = 1.05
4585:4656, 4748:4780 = 1.11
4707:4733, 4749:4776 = 1.07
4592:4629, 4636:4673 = 0.98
